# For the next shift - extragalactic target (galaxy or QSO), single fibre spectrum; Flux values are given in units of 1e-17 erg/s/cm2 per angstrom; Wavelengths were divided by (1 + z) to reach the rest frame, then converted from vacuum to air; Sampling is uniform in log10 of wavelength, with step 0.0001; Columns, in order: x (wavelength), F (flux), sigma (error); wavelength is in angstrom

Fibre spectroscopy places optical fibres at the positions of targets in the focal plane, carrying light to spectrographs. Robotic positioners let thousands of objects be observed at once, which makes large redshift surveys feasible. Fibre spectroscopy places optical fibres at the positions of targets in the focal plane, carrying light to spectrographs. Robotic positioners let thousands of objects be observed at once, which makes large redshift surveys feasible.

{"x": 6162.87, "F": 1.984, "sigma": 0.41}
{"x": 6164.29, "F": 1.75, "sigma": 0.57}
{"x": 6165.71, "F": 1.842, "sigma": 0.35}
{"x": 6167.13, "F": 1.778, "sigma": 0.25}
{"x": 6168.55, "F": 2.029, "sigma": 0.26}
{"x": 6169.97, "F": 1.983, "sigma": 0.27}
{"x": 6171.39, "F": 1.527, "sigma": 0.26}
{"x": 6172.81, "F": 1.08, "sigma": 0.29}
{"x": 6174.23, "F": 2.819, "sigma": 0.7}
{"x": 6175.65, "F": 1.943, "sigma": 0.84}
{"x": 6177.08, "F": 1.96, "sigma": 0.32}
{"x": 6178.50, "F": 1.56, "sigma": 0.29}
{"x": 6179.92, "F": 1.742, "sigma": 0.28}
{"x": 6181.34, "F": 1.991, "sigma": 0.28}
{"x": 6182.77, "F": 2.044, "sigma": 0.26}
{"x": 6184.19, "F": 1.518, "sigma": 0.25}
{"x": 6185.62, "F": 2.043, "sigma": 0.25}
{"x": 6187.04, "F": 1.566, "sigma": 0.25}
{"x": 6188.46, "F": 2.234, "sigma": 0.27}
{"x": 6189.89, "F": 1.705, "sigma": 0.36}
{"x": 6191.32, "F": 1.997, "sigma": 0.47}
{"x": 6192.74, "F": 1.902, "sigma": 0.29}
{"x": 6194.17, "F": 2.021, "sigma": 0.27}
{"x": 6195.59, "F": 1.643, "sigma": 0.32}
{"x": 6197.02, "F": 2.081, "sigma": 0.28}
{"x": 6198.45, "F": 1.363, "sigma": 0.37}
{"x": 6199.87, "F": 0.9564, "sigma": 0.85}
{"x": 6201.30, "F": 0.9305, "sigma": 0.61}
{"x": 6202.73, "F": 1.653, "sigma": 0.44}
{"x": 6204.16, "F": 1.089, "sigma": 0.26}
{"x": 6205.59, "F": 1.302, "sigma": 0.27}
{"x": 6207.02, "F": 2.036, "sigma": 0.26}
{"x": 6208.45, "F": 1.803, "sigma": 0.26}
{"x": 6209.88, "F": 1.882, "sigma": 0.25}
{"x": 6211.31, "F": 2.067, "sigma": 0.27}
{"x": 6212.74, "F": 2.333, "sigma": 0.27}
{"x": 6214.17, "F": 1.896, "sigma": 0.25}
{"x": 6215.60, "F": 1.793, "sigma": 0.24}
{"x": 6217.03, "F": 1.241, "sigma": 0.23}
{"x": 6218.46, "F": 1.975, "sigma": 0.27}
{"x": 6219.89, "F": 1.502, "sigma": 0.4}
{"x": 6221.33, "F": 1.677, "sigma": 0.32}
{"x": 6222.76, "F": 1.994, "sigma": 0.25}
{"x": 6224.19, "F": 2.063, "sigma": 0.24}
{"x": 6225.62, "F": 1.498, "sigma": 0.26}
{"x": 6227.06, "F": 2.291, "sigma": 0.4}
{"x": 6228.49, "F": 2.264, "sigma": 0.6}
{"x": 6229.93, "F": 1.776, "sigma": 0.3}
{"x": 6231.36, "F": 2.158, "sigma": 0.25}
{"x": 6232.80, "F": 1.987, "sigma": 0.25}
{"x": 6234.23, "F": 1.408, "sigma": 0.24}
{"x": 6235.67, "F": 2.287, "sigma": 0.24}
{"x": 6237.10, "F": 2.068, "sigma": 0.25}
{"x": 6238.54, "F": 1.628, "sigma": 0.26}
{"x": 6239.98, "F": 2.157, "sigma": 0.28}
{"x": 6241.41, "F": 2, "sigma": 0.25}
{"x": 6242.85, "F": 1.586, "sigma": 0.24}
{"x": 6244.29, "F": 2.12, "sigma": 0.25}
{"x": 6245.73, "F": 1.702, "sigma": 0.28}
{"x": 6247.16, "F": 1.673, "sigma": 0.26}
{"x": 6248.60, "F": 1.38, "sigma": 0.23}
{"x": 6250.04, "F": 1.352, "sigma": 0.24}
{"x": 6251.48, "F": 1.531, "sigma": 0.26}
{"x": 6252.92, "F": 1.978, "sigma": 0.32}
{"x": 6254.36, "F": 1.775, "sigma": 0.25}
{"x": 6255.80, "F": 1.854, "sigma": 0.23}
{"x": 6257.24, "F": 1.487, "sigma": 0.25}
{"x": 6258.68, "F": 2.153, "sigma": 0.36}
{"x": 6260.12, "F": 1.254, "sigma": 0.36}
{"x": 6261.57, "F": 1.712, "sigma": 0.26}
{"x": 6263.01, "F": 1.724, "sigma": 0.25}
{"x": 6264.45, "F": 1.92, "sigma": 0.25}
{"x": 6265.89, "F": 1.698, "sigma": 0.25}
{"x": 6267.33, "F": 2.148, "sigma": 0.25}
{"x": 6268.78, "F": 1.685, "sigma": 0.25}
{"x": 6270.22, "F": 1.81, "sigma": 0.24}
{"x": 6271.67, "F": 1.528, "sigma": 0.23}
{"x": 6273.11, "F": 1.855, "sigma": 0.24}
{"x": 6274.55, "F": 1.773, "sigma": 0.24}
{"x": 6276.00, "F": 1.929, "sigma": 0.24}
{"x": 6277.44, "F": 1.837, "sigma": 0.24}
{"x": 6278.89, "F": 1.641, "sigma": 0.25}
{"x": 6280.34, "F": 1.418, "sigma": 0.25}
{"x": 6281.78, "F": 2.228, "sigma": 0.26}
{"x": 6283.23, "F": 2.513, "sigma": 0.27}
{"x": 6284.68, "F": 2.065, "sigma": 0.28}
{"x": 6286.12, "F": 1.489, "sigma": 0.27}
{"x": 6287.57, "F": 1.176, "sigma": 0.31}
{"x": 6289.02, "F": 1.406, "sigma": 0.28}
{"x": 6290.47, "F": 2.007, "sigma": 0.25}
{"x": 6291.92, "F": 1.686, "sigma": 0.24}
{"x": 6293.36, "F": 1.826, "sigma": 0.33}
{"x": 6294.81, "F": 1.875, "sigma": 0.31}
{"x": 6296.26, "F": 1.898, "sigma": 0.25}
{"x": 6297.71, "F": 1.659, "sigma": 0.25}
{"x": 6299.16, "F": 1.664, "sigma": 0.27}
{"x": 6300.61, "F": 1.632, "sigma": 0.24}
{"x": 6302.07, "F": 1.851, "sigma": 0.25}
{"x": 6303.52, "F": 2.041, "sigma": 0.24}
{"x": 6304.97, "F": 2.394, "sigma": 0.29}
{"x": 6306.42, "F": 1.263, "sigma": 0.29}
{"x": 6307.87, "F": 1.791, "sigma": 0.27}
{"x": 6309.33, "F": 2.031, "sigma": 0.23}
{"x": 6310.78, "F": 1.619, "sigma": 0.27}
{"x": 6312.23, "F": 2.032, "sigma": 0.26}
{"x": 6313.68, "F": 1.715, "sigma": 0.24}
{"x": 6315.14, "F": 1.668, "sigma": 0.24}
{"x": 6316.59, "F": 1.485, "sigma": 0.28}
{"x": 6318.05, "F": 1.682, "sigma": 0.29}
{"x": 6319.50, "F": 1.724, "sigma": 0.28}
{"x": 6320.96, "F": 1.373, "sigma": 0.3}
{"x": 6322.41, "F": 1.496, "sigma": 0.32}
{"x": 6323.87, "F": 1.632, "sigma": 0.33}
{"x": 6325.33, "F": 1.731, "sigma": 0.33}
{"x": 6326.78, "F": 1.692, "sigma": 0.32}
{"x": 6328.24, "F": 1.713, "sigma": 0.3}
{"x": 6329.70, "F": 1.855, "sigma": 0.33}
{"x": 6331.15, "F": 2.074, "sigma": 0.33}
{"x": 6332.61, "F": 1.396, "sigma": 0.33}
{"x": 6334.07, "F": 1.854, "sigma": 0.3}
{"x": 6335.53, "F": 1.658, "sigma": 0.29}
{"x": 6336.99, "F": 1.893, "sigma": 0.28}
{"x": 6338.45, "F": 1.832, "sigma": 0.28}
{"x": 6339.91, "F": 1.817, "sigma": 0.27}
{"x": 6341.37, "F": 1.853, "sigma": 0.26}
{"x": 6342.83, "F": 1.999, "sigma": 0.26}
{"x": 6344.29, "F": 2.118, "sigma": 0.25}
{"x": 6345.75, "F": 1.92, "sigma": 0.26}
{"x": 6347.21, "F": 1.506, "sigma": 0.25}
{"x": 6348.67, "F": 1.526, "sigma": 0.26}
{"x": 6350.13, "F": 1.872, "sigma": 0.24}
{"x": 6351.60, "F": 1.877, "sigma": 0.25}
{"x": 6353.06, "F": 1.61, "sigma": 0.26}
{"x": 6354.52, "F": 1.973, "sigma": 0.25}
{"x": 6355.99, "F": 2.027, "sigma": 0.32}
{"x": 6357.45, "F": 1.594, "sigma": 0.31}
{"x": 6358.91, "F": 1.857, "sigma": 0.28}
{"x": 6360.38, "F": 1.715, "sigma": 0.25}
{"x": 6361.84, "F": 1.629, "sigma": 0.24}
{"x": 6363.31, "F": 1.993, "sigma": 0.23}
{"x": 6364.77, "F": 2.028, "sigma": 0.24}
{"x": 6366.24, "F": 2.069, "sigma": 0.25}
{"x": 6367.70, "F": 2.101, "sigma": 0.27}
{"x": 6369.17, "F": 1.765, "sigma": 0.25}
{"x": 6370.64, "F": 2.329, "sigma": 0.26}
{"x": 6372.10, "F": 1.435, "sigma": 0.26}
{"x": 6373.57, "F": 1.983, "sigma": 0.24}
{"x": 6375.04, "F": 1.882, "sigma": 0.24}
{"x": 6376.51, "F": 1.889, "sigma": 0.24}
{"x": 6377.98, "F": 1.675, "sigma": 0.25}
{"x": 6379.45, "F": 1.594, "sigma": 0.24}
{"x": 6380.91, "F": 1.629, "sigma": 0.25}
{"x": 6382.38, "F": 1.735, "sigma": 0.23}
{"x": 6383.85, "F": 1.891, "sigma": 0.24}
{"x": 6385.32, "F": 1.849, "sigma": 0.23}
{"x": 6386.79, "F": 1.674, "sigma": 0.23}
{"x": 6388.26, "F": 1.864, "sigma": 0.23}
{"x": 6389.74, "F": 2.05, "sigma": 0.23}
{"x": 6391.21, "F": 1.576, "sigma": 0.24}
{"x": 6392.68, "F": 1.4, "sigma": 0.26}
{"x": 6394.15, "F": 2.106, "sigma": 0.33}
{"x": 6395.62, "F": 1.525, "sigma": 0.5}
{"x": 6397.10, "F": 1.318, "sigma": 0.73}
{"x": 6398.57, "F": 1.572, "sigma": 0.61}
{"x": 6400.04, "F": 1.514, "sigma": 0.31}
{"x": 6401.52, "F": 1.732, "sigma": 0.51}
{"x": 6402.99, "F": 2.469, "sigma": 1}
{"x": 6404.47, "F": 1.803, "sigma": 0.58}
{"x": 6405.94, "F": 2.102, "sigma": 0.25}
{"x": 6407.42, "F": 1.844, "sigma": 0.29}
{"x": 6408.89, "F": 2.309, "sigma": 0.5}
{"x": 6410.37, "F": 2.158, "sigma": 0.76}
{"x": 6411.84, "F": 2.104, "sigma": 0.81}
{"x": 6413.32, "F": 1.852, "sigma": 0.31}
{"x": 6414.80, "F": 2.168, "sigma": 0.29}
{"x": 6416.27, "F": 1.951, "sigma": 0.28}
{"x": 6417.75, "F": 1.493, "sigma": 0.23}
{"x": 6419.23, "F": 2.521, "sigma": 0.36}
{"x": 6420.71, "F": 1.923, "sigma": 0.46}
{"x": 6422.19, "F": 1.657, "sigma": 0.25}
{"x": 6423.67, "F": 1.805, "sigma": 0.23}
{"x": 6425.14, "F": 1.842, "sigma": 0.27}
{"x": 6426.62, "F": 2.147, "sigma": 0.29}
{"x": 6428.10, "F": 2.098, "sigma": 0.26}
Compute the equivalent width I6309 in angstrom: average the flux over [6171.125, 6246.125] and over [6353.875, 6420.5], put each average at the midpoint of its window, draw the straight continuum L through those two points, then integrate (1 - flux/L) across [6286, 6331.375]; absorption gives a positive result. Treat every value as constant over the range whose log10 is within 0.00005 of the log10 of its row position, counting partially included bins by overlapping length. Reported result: 2.9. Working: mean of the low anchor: 1.81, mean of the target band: 1.72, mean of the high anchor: 1.86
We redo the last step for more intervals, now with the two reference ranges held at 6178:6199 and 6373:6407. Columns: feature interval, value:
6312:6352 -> 1.03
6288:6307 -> 0.23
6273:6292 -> 0.18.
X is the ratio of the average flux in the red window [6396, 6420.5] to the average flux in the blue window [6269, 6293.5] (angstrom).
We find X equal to 1.09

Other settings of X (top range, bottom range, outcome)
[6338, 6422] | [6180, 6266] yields 1.04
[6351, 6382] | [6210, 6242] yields 0.96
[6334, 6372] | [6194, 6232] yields 1.06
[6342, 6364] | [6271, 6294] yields 1.02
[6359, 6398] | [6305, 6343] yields 1.04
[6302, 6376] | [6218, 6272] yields 1.00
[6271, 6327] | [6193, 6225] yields 1.03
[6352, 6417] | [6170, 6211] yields 1.07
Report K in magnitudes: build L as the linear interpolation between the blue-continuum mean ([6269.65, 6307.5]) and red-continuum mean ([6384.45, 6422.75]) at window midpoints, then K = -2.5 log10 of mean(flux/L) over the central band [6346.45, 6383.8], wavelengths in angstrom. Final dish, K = 0.02 mag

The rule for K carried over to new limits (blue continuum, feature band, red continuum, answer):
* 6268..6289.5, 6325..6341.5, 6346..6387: 0.01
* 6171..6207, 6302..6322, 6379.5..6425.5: 0.02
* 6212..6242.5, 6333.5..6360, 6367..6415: 0.02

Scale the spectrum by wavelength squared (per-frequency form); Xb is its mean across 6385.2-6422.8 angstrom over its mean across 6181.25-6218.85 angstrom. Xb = 1.15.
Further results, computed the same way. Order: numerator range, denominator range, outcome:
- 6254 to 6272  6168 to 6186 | 0.97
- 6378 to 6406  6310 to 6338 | 1.05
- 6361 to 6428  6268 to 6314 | 1.08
